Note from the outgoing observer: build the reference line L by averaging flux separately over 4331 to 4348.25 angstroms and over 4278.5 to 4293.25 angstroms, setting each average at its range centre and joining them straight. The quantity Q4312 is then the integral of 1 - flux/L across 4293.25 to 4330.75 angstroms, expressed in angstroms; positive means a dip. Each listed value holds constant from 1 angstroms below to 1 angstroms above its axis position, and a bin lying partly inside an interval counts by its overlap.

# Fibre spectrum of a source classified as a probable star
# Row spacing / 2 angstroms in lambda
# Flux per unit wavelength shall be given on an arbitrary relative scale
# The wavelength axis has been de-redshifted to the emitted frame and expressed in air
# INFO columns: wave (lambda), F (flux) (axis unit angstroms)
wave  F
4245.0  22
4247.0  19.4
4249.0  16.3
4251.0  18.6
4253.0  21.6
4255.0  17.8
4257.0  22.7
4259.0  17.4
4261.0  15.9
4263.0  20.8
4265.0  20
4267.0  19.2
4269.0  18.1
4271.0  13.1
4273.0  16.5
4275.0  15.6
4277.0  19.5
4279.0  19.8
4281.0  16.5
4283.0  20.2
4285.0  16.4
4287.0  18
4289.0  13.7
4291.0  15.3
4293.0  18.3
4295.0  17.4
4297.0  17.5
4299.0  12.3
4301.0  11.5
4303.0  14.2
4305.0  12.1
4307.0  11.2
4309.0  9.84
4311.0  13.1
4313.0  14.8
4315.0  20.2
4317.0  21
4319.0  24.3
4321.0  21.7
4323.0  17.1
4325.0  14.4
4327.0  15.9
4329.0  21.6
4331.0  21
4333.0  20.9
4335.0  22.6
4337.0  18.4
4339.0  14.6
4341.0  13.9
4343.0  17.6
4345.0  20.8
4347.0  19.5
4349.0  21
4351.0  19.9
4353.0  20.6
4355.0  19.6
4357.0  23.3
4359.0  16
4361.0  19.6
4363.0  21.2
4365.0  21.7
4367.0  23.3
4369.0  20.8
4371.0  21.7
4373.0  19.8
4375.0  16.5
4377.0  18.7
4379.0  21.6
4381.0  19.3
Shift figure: 3.5 angstroms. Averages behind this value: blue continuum 17.1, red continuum 18.7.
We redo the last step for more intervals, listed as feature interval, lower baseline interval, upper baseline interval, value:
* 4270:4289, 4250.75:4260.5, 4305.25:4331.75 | 1.6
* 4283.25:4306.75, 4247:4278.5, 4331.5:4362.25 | 4.4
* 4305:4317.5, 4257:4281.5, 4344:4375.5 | 3.0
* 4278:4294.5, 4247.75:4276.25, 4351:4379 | 1.2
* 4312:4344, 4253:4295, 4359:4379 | 0.7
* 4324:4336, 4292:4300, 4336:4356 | -1.0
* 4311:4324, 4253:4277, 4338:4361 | -0.5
